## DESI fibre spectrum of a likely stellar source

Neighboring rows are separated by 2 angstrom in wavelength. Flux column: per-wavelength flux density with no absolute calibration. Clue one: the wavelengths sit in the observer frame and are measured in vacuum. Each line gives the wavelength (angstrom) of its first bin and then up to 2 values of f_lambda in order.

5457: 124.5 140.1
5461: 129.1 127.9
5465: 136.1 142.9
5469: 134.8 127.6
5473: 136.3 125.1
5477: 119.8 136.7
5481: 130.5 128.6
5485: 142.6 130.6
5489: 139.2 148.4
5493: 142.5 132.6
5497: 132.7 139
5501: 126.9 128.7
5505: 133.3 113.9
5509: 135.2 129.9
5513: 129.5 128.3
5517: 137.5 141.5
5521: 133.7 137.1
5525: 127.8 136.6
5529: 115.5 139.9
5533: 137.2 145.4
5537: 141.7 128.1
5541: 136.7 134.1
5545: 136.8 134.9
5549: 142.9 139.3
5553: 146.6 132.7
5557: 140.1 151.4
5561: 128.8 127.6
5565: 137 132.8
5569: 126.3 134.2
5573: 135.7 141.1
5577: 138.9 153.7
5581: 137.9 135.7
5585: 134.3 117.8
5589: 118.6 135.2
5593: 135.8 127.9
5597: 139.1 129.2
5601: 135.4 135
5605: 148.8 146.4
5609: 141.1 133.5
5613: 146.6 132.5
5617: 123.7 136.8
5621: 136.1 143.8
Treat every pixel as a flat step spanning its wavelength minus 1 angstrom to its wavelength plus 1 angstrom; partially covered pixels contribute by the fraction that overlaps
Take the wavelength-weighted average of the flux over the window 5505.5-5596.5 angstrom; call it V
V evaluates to 135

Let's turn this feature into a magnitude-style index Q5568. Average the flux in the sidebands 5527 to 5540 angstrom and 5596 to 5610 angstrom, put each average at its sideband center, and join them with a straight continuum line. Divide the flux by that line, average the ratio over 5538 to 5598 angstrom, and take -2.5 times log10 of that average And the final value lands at 0.013 mag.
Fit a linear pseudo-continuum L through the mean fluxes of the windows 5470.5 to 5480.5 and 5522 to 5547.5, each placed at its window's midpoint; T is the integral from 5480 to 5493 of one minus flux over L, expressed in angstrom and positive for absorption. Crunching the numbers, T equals -0.7 angstrom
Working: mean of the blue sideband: 129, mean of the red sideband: 135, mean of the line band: 137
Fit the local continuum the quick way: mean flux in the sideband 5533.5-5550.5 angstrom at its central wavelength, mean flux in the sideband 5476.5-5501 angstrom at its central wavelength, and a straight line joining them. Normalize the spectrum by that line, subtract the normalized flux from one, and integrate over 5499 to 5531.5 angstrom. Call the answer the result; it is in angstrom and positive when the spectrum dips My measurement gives 1.3 angstrom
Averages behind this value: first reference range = 135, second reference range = 138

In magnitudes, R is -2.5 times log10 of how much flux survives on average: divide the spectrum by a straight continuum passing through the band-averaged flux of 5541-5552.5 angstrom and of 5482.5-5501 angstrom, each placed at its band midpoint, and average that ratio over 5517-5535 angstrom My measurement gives 0.02 mag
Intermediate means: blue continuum 137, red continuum 138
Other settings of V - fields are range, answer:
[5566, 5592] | 134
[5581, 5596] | 130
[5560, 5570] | 130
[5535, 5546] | 136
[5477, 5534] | 133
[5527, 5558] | 137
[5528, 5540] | 135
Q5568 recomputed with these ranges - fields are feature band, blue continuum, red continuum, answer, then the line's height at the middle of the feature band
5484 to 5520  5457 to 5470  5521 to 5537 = 0.004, 135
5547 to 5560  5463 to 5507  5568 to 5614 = -0.051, 135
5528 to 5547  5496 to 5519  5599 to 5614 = -0.010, 134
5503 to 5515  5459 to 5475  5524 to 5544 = 0.046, 134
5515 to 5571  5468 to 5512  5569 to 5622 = -0.014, 134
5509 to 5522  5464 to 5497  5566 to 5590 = 0.007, 134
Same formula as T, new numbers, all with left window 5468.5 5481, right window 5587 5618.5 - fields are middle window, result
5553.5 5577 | -0.4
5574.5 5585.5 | -0.5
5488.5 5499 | -0.7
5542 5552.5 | -0.4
